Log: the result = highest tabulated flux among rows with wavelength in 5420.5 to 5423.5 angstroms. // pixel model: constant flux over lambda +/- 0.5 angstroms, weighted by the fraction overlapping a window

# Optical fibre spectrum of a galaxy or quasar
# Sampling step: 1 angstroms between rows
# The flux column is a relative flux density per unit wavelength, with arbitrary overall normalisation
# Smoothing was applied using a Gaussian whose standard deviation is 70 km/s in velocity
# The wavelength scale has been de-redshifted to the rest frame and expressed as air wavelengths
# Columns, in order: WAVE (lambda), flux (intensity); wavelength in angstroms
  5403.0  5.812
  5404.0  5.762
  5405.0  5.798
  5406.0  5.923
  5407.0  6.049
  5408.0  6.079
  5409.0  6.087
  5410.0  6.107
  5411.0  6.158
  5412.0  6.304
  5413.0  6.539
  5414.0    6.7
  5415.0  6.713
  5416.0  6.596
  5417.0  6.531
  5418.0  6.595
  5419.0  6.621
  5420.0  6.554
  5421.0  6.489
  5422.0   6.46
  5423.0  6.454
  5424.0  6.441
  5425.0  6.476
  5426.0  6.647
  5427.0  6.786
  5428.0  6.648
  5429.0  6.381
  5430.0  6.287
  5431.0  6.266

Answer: 6.489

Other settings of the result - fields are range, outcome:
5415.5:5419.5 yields 6.621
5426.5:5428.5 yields 6.786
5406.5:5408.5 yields 6.079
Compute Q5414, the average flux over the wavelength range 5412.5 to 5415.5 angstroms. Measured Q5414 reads 6.65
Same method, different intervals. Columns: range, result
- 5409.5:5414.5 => 6.36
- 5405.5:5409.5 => 6.03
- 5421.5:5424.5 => 6.45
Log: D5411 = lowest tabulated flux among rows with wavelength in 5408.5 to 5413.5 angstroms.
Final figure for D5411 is 6.087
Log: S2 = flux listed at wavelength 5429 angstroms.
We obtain 6.381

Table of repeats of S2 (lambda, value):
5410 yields 6.107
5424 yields 6.441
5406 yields 5.923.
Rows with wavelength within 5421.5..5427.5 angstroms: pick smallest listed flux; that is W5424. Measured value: 6.441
